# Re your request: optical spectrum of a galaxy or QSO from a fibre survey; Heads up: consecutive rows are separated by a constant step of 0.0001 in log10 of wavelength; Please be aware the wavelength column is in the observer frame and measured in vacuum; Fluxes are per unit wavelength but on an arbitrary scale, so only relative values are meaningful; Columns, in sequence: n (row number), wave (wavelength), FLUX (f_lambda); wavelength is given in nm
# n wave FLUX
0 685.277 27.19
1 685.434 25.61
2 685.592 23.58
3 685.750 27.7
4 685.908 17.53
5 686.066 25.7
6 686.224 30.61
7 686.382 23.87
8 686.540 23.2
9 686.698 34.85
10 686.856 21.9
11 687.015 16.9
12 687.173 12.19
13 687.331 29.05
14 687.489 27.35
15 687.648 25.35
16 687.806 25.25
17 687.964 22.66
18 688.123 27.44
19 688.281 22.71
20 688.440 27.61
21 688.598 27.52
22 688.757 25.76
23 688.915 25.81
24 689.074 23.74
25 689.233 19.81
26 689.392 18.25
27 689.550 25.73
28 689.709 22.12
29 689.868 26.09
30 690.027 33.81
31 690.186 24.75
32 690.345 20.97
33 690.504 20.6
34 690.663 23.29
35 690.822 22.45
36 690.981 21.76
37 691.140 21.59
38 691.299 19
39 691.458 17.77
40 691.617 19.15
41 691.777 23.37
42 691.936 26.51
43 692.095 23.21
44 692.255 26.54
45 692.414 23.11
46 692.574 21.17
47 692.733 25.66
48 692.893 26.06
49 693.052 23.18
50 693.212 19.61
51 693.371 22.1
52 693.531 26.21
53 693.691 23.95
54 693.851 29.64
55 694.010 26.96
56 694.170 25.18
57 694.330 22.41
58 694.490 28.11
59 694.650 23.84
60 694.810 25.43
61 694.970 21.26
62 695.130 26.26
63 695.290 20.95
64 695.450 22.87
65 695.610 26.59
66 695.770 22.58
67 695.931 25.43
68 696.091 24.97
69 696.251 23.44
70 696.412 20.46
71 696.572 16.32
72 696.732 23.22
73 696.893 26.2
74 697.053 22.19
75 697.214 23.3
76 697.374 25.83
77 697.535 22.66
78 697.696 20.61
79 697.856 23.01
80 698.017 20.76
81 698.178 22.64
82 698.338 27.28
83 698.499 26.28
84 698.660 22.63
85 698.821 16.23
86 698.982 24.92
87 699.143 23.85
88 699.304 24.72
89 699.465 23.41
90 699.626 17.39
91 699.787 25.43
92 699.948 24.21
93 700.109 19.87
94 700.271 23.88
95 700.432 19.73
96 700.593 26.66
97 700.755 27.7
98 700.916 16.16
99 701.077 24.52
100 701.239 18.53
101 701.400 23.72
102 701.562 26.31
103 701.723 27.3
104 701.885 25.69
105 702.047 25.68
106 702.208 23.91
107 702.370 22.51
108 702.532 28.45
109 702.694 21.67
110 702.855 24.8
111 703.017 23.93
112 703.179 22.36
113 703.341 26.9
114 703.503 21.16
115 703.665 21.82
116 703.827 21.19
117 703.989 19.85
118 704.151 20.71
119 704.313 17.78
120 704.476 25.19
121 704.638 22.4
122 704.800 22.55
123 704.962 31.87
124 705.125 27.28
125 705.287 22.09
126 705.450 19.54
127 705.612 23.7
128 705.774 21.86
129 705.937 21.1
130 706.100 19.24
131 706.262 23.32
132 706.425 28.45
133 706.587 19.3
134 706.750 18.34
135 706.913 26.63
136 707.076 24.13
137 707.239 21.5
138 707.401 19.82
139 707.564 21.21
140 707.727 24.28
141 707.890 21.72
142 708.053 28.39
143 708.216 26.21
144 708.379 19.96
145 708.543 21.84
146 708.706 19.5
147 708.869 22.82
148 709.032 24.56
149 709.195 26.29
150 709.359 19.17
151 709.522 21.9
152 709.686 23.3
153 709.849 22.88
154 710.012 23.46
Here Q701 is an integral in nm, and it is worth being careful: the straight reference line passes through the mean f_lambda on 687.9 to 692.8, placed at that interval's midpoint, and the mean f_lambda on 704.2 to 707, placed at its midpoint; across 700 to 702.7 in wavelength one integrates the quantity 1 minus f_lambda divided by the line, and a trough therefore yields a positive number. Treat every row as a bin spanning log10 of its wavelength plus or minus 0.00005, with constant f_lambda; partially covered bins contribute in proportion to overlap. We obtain -0.07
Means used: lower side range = 23.5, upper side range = 23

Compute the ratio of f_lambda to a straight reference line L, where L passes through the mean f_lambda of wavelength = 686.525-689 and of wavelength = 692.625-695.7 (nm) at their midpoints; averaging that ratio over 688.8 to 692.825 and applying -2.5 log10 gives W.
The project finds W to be 0.07 mag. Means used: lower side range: 24.8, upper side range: 24.5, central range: 23.1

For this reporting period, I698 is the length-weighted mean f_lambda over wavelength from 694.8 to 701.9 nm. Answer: 23.1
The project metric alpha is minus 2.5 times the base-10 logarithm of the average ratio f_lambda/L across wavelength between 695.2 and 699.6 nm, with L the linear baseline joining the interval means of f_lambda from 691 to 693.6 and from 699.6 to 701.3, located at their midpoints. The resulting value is -0.024 mag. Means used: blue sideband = 22.7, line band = 23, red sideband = 22.4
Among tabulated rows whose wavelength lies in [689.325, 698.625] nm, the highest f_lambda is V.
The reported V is 33.81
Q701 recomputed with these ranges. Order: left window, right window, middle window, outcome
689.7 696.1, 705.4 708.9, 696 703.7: -0.04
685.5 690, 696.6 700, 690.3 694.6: 0.08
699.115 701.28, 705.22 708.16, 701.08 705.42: -0.21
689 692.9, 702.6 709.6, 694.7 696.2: -0.07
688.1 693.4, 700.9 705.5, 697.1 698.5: 0.00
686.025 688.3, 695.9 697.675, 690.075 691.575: 0.15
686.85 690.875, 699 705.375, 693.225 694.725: -0.09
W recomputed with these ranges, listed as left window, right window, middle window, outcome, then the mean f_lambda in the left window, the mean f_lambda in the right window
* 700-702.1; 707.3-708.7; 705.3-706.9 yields 0.051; 23.5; 22.7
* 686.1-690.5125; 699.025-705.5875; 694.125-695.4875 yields -0.002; 24.6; 23.3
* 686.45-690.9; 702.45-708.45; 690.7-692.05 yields 0.116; 24.2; 23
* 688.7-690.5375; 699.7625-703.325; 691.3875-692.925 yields 0.036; 24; 23.8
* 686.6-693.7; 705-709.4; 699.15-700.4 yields 0.024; 23.6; 22.8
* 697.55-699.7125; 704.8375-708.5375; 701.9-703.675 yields -0.055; 22.6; 23.1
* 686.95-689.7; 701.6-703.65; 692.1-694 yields -0.017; 23.7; 24.5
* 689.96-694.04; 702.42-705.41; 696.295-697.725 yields 0.050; 23.5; 23.4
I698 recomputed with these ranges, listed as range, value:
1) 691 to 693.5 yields 22.6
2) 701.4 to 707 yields 23.4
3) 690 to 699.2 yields 23.4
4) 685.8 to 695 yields 24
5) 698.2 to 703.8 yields 23.5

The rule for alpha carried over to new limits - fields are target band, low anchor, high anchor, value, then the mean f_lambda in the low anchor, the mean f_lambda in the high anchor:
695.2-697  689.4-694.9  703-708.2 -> 0.02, 23.8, 22.8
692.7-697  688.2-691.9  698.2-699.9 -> -0.04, 23.2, 23.2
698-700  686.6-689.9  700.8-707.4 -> 0.01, 24.2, 23.1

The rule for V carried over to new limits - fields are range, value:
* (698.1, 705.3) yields 31.87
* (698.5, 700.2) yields 25.43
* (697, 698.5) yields 27.28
